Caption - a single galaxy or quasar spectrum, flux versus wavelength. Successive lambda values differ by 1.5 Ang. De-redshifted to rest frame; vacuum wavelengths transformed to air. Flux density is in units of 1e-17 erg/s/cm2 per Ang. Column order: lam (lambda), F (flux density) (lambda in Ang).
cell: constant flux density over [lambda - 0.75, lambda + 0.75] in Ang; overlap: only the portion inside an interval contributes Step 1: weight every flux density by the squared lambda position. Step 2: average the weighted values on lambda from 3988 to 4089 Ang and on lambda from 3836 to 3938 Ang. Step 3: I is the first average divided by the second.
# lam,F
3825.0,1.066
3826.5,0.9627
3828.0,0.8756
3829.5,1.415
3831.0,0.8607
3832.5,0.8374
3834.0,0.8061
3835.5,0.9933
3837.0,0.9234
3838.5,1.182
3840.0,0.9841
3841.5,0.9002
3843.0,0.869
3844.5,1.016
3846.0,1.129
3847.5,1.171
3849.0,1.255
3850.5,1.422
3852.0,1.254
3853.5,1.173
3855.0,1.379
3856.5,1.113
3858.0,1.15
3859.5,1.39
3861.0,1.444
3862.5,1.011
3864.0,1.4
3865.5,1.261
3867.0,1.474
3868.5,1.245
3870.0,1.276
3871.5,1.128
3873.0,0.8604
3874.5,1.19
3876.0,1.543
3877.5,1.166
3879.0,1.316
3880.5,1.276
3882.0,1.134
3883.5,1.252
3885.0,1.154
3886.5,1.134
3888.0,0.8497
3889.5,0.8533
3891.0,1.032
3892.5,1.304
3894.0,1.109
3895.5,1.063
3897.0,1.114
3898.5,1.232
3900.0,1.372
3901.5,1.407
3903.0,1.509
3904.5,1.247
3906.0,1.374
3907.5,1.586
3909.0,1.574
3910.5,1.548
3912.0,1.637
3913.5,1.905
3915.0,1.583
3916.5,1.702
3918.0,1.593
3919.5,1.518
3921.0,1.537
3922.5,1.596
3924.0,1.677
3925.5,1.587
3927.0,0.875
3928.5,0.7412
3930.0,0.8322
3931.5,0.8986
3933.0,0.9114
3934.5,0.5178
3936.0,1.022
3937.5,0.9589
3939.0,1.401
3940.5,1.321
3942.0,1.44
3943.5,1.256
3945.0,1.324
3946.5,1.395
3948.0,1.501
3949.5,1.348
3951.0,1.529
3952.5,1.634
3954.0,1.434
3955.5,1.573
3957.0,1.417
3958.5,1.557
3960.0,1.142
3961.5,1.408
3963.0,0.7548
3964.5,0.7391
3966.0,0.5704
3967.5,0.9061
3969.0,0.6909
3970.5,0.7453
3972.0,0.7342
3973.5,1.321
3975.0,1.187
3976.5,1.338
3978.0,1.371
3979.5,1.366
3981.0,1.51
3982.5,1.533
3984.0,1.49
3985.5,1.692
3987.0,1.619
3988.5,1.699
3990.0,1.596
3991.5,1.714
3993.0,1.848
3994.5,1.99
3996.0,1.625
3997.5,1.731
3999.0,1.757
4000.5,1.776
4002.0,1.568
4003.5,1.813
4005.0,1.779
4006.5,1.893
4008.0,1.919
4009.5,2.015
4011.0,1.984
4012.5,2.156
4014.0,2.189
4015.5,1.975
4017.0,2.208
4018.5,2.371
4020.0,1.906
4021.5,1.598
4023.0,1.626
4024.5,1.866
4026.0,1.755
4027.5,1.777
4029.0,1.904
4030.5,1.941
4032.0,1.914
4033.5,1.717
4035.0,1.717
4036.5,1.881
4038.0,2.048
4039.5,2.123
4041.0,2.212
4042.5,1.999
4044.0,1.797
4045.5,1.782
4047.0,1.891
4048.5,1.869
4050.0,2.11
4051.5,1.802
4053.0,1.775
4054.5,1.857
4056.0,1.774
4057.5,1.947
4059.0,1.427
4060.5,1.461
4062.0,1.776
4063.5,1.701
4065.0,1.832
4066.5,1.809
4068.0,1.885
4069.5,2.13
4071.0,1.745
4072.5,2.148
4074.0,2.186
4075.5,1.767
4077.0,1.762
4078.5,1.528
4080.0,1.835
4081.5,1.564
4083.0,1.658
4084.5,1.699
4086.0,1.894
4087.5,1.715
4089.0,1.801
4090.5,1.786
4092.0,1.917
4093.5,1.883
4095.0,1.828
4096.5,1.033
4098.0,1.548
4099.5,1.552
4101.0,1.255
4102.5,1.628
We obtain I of 1.62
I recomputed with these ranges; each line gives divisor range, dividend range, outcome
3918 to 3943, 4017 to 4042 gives 1.68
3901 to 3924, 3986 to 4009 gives 1.18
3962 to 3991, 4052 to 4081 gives 1.56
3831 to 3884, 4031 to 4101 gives 1.72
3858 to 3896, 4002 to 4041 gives 1.73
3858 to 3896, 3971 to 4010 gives 1.42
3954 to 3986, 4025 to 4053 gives 1.64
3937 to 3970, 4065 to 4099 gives 1.53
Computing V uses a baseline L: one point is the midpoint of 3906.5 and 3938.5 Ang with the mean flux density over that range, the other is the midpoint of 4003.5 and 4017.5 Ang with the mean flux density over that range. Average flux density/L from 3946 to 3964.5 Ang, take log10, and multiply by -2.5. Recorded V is 0.15 mag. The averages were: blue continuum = 1.32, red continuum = 2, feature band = 1.36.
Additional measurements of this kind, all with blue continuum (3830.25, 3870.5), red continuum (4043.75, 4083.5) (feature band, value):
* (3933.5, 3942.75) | 0.273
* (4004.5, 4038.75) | -0.147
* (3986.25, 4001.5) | -0.092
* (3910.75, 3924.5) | -0.205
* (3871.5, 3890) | 0.082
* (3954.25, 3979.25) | 0.337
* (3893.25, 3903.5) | 0.037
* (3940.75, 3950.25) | 0.051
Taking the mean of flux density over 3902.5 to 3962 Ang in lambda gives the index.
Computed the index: 1.36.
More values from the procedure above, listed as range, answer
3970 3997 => 1.47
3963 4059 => 1.69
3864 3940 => 1.26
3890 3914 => 1.36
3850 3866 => 1.27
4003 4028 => 1.93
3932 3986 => 1.22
